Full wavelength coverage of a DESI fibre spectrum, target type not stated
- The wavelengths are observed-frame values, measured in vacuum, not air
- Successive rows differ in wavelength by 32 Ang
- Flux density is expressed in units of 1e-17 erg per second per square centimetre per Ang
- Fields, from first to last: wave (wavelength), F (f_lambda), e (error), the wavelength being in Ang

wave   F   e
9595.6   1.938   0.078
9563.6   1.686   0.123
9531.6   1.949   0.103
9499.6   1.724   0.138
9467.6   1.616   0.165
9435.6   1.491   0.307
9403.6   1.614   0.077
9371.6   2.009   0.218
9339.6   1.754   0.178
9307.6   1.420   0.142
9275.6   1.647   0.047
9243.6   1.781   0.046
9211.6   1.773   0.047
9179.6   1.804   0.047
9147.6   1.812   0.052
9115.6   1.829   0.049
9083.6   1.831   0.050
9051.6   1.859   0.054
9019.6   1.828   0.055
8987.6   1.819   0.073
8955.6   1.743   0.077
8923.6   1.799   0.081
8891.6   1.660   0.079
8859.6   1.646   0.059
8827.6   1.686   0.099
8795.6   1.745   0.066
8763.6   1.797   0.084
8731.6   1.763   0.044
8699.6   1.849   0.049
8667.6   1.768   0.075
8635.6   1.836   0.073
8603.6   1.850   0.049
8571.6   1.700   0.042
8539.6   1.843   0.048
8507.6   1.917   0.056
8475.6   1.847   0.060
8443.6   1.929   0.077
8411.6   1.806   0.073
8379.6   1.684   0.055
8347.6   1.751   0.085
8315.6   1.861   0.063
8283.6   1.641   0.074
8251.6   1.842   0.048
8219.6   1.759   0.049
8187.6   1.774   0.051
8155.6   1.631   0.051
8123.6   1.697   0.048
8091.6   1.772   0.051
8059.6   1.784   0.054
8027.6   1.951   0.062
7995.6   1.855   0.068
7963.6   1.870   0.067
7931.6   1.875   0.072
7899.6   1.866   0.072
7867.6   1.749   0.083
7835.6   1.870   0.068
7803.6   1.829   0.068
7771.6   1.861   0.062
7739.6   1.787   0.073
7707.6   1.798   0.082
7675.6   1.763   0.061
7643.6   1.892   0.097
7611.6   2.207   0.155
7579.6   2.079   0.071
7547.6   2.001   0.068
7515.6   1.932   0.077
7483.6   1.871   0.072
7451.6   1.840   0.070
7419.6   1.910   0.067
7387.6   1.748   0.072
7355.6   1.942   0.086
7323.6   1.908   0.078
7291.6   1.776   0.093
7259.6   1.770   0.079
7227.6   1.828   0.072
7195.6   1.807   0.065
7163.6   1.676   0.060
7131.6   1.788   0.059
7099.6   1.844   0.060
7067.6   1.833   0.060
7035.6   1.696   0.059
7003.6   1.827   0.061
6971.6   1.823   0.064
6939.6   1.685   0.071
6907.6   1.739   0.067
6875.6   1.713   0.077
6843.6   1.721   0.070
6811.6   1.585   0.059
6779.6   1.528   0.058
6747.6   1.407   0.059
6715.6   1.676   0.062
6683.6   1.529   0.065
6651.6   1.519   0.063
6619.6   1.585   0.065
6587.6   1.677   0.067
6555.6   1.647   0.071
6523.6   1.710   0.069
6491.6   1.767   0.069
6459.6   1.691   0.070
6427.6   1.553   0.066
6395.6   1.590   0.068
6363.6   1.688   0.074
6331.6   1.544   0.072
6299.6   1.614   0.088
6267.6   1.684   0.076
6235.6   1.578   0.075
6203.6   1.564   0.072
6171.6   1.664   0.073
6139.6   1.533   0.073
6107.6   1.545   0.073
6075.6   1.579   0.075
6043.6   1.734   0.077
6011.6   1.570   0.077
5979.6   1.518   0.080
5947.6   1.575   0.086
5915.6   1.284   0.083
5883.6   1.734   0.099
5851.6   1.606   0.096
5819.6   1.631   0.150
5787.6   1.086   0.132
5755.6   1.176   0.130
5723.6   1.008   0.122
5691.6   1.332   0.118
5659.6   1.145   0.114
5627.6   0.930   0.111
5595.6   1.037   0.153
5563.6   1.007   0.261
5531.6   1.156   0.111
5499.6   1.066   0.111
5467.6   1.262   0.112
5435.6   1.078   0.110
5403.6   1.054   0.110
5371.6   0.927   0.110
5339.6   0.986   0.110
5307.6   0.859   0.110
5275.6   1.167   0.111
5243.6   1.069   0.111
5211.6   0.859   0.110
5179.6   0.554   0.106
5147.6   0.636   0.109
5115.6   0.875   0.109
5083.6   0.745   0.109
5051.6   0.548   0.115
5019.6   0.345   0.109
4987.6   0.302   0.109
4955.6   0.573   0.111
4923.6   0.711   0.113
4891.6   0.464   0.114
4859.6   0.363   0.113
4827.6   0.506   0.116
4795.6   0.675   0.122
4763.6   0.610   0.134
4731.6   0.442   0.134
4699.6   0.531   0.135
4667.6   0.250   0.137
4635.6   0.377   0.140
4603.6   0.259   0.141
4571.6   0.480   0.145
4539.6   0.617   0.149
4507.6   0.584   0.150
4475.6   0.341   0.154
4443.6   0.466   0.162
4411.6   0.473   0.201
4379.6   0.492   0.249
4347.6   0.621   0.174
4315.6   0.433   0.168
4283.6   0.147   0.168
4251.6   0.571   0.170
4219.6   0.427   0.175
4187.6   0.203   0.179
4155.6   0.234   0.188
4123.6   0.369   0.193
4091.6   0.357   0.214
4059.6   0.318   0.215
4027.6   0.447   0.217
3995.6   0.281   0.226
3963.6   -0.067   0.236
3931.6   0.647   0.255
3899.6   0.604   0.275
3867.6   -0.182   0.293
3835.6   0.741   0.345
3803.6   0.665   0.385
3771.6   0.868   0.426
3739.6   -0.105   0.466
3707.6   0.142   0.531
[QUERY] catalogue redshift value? 0.30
